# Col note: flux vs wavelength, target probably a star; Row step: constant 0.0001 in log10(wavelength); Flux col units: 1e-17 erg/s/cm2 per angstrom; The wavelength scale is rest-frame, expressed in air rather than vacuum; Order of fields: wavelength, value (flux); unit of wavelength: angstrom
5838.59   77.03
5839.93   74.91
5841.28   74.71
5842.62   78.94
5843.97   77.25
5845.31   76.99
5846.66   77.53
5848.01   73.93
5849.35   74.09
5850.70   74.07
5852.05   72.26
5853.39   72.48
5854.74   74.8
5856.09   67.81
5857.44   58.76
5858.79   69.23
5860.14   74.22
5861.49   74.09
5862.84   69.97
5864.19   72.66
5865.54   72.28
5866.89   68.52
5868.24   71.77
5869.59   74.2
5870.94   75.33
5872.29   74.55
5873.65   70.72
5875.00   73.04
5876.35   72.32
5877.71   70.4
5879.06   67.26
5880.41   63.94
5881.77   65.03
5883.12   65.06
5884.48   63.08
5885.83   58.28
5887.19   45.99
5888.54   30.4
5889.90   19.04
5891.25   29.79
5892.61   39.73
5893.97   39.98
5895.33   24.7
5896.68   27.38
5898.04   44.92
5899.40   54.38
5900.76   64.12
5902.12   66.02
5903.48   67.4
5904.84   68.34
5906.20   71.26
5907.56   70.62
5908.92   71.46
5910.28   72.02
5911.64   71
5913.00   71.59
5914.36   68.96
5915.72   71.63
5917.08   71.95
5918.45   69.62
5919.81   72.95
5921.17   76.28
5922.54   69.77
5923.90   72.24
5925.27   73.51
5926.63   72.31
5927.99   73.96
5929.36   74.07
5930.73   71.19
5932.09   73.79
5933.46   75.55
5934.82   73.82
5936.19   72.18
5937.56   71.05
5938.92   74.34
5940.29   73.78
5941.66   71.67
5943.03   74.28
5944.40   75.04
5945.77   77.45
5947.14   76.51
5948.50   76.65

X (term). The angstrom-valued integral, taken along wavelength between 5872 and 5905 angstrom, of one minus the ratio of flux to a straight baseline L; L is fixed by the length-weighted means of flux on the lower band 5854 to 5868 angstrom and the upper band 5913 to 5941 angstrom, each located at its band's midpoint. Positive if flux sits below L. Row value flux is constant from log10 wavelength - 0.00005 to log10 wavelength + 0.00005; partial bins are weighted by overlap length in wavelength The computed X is 7.89 angstrom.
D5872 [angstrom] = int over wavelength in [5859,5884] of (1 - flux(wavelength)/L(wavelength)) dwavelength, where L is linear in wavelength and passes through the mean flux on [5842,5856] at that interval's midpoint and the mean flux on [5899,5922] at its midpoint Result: 0.8 angstrom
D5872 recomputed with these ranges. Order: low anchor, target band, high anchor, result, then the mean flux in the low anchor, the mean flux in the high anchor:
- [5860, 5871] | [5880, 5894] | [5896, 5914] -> 4.2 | 72.4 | 63.2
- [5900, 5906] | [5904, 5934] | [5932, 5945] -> -1.0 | 66.6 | 73.5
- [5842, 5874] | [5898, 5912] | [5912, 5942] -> 1.2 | 72.8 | 72.6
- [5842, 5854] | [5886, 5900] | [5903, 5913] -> 6.9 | 75.3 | 70.5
